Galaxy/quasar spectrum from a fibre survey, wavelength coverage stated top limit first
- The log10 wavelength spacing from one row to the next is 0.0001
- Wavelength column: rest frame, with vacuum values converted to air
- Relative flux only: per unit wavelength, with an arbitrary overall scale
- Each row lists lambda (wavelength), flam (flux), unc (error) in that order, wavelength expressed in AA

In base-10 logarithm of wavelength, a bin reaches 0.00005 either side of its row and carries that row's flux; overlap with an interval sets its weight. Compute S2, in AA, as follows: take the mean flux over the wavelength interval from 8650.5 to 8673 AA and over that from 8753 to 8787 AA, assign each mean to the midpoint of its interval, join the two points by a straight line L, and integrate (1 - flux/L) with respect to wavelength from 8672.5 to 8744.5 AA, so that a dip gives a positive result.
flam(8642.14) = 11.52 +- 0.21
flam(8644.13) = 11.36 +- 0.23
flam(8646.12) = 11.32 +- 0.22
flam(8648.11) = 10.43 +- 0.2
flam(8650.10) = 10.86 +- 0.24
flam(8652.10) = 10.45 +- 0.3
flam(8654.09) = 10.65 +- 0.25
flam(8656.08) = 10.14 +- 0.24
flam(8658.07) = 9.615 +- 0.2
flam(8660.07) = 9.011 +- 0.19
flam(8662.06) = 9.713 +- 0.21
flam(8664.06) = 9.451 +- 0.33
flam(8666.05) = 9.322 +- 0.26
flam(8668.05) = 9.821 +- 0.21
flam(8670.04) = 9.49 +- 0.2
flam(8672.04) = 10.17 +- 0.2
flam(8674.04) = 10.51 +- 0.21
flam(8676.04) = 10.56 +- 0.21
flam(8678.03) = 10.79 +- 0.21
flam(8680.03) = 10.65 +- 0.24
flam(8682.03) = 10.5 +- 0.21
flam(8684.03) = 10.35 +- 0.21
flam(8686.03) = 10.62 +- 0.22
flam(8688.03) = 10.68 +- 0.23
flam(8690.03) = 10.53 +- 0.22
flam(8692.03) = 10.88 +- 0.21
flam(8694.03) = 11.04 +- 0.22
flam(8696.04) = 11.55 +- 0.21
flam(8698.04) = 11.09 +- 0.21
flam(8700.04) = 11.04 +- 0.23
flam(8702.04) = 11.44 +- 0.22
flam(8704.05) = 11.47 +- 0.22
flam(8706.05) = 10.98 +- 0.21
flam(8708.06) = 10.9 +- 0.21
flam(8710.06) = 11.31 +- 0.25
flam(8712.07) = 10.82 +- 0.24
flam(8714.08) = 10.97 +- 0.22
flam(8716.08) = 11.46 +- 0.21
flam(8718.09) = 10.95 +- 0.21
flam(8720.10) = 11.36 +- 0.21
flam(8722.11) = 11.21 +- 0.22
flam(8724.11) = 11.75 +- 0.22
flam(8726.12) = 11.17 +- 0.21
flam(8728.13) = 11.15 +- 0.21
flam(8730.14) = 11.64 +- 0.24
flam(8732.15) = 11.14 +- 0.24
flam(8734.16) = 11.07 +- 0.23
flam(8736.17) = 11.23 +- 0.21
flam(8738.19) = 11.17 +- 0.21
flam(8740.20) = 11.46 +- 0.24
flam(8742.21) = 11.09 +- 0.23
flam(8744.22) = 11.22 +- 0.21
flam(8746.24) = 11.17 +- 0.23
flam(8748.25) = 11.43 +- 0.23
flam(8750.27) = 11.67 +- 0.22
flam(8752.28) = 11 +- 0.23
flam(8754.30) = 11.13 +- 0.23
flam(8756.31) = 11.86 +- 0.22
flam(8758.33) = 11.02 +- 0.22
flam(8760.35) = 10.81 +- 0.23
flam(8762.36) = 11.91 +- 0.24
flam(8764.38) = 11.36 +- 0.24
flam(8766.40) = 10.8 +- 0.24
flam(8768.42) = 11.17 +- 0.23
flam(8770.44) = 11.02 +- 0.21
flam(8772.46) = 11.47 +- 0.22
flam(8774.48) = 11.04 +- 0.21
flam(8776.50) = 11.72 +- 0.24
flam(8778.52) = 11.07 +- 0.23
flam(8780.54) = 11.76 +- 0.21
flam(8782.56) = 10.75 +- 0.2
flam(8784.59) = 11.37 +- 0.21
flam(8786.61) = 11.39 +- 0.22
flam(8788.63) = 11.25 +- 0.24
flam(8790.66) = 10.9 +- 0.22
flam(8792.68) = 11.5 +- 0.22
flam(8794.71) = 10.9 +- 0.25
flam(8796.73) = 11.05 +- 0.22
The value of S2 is -4.08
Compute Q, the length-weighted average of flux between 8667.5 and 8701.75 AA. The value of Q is 10.6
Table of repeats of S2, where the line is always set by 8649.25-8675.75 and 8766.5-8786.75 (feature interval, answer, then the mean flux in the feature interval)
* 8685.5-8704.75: -1.34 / 11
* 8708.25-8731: -1.37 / 11.2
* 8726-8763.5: -1.38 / 11.3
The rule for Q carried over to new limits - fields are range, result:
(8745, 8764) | 11.3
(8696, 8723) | 11.2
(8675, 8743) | 11.1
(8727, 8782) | 11.3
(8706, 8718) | 11.1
